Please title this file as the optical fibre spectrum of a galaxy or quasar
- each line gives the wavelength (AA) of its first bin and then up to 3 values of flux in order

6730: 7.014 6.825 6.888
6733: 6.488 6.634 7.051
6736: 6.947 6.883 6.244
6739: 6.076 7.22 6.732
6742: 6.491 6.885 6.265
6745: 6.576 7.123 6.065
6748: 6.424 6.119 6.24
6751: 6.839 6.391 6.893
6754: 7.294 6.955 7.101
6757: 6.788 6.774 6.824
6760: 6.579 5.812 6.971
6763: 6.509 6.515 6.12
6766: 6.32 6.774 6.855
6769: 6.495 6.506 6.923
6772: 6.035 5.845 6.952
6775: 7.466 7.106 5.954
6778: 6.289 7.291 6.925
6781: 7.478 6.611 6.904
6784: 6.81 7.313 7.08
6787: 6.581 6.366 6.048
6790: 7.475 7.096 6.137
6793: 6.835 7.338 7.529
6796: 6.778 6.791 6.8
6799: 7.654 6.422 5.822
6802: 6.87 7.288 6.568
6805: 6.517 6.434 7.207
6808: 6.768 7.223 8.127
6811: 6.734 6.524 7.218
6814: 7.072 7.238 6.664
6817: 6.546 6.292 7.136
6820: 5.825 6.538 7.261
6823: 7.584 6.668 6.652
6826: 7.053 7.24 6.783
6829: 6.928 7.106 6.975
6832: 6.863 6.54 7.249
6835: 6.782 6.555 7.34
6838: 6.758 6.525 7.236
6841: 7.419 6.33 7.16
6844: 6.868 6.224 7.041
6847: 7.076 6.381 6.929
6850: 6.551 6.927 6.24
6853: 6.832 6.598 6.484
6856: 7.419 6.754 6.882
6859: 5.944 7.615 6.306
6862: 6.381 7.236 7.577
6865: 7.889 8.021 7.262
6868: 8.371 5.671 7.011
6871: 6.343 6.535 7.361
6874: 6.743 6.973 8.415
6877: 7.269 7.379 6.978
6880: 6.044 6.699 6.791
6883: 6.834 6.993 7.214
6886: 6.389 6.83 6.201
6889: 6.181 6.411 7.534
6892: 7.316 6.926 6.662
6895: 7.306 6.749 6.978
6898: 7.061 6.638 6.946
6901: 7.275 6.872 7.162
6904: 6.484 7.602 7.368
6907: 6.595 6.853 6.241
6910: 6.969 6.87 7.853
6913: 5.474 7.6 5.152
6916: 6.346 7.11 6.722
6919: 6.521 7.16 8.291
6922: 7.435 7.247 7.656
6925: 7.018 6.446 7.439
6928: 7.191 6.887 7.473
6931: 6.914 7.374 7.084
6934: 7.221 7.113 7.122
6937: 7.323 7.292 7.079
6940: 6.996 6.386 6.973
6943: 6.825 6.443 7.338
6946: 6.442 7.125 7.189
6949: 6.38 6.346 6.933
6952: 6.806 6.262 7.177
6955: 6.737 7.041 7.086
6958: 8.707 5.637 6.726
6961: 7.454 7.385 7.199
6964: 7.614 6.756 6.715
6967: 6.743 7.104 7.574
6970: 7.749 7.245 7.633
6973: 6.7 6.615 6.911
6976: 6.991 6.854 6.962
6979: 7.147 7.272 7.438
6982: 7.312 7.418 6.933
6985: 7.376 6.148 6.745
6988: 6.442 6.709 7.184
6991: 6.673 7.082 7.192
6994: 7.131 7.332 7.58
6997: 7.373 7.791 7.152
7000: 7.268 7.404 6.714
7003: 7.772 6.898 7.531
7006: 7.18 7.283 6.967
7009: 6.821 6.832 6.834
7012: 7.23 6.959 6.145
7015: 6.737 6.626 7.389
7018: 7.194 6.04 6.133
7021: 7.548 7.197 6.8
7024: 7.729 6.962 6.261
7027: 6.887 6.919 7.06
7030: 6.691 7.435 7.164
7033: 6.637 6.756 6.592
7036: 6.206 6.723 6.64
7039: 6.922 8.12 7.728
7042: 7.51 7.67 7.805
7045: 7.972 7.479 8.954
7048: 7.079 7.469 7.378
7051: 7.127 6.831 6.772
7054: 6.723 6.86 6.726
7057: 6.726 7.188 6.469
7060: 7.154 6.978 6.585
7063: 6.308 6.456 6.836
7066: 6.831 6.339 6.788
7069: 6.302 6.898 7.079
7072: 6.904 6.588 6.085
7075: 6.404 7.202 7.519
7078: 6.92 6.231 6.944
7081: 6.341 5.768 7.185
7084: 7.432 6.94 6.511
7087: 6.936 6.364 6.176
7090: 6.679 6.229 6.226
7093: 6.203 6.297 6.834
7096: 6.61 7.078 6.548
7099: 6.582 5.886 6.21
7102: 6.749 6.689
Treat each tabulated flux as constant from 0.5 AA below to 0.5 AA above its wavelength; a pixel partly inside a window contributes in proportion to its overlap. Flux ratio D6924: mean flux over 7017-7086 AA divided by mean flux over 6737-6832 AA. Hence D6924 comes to 1.03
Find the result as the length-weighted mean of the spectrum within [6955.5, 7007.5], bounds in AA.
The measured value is 7.13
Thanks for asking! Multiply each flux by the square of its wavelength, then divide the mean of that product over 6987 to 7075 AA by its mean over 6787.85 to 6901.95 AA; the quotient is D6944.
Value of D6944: 1.07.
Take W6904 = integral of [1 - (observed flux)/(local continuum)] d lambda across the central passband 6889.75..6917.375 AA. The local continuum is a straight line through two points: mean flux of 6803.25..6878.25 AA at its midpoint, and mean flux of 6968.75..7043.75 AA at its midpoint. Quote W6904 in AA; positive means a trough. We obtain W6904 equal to 0.4 AA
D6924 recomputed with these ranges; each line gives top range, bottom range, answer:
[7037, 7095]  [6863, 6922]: 0.99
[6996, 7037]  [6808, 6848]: 1.01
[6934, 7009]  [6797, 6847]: 1.03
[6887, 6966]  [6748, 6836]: 1.02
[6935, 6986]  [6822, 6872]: 1.02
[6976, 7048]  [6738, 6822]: 1.05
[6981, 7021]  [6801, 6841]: 1.02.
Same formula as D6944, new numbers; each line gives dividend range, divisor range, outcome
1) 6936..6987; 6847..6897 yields 1.04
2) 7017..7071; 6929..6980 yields 1.02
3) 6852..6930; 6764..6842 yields 1.04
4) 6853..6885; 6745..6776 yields 1.09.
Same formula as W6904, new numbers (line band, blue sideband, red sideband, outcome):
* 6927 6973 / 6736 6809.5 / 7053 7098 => -2.4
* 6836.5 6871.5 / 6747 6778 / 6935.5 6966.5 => -0.7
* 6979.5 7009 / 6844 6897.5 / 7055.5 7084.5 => -1.5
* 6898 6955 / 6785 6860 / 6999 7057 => 0.1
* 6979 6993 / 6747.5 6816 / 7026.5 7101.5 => -0.3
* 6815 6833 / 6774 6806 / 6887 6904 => 0.0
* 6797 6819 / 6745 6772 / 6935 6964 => -0.5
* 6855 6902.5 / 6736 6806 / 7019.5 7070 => -0.9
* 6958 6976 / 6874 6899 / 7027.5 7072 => -0.3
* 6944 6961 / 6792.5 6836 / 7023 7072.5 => 0.2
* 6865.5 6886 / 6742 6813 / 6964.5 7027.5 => -0.5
